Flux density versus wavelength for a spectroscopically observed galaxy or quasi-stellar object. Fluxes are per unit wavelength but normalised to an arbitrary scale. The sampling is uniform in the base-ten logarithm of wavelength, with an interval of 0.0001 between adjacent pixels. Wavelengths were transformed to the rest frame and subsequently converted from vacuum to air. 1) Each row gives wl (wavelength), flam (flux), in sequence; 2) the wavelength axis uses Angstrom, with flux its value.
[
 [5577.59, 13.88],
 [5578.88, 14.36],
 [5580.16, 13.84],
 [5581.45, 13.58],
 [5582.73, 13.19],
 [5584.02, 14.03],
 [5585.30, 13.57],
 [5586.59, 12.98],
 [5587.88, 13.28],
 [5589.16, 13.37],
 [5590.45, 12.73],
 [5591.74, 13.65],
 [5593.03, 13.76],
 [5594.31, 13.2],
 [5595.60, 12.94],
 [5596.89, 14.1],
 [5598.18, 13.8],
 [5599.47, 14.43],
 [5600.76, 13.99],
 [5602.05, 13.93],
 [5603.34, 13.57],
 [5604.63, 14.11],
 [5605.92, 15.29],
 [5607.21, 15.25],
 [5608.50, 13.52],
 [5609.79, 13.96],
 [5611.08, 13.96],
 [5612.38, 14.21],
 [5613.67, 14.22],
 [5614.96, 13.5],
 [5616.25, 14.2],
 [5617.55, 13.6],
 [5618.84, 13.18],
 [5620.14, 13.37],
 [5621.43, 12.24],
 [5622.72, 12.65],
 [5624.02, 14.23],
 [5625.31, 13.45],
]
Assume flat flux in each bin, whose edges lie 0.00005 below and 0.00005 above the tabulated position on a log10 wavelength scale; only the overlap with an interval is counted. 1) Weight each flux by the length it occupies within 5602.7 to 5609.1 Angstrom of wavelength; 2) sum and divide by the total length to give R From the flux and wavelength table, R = 14.4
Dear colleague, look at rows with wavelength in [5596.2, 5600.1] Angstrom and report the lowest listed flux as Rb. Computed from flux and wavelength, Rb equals 13.8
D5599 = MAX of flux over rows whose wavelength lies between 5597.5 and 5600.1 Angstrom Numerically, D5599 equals 14.43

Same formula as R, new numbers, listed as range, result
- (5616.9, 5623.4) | 13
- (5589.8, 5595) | 13.3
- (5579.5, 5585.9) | 13.7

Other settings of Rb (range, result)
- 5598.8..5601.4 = 13.99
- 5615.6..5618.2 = 13.6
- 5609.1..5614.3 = 13.96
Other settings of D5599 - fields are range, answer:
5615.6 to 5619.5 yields 14.2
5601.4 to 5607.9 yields 15.29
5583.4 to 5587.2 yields 14.03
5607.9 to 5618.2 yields 14.22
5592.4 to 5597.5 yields 14.1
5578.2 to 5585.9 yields 14.36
